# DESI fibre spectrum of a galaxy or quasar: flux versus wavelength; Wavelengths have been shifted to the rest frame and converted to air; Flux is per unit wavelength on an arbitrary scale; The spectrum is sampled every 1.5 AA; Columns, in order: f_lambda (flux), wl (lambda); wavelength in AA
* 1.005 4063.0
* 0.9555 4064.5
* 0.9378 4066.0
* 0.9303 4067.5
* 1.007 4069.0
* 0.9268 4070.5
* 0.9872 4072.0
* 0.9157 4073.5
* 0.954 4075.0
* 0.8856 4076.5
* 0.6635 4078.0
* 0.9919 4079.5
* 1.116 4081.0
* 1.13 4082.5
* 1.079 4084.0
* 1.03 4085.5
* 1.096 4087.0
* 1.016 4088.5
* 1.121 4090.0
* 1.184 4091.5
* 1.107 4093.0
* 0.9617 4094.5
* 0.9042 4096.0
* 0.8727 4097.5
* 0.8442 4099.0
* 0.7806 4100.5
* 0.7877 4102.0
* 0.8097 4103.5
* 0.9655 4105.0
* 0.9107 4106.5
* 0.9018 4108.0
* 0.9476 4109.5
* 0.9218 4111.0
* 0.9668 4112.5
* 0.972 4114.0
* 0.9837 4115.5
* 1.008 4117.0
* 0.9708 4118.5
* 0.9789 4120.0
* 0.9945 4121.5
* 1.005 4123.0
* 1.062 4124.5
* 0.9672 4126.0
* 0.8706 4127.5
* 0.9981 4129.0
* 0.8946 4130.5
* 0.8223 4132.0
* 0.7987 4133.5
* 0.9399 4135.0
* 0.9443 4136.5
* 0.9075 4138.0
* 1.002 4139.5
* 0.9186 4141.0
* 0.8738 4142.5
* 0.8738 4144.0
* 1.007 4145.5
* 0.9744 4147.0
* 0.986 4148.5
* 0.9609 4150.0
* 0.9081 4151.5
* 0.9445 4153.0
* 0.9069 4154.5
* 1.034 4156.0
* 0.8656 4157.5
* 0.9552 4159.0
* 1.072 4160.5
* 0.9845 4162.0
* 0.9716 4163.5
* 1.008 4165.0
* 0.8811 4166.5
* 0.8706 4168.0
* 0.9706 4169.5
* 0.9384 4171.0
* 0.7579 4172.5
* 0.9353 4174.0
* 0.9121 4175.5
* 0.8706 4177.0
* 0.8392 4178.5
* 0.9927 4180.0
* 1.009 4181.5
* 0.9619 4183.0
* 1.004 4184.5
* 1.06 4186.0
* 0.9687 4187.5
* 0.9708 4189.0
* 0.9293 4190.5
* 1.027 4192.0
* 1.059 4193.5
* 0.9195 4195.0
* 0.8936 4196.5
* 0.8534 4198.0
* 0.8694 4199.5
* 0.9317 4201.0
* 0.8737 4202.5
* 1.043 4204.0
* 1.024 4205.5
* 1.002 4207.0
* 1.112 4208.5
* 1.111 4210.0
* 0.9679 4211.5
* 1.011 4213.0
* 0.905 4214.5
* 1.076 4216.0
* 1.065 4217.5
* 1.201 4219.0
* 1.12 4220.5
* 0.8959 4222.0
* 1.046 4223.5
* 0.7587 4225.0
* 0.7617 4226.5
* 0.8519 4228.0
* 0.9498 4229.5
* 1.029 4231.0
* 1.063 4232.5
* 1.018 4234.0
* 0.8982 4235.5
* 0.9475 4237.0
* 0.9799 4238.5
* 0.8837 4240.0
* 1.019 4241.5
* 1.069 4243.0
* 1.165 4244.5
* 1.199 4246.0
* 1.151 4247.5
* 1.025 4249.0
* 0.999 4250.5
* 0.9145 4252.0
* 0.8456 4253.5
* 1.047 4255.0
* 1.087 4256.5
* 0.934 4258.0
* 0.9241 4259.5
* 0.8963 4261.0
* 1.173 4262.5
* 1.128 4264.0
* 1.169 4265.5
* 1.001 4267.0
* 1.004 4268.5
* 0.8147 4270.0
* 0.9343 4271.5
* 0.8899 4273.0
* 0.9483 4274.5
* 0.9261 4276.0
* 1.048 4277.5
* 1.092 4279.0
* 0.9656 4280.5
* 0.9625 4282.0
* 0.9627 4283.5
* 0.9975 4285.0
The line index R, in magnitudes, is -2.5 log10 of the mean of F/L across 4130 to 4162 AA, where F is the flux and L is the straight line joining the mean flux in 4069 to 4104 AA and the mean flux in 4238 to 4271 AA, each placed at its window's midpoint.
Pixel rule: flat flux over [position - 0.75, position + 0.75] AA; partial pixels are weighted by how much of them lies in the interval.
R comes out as 0.057 mag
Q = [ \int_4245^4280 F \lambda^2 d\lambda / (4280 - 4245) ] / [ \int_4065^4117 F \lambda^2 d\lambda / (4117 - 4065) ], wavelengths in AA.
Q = 1.1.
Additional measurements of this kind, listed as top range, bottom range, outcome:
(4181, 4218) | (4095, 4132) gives 1.11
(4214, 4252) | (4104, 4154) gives 1.12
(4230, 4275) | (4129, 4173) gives 1.13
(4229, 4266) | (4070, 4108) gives 1.15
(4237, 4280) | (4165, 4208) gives 1.10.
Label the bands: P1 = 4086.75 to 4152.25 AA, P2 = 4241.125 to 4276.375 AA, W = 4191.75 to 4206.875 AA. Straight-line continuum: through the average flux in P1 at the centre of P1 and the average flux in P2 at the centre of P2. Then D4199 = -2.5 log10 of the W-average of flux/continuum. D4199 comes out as 0.039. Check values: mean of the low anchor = 0.947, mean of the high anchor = 1.01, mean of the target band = 0.949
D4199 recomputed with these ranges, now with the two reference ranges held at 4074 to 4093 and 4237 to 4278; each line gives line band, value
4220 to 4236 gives 0.073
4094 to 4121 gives 0.118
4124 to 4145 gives 0.112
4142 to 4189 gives 0.077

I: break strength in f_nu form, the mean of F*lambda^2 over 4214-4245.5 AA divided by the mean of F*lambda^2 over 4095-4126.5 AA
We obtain 1.12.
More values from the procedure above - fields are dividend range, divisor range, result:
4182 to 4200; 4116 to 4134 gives 1.04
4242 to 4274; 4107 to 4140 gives 1.14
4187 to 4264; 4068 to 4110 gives 1.10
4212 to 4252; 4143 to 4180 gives 1.11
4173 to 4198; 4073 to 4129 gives 1.03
